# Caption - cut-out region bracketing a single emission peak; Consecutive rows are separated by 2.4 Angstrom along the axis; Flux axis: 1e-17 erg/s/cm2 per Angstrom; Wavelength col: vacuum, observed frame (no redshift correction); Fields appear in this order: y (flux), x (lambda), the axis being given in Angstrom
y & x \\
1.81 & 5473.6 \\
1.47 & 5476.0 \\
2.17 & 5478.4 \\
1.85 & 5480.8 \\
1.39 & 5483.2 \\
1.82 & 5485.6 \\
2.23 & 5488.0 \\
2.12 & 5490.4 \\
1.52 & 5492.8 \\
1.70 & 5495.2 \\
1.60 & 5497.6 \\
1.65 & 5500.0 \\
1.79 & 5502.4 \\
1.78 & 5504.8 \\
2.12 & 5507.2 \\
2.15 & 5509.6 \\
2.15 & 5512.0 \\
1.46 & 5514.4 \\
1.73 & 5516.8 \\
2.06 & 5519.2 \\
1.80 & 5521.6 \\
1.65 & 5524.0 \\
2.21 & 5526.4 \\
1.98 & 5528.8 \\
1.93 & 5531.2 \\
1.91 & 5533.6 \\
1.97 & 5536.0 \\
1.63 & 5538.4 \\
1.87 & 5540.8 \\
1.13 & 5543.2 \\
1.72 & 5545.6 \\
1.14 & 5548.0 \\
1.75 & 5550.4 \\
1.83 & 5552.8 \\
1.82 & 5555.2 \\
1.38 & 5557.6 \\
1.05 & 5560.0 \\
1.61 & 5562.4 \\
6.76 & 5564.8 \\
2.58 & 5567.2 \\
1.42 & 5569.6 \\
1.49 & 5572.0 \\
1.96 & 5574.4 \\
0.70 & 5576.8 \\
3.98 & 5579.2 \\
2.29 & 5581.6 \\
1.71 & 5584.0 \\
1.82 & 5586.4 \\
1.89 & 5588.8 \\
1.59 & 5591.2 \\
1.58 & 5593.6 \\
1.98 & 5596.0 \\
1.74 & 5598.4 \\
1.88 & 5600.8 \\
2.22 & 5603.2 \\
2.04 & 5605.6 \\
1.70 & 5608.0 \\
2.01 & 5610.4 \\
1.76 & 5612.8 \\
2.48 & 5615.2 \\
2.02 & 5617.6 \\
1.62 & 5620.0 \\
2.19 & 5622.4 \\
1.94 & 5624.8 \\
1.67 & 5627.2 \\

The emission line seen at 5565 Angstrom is H-beta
